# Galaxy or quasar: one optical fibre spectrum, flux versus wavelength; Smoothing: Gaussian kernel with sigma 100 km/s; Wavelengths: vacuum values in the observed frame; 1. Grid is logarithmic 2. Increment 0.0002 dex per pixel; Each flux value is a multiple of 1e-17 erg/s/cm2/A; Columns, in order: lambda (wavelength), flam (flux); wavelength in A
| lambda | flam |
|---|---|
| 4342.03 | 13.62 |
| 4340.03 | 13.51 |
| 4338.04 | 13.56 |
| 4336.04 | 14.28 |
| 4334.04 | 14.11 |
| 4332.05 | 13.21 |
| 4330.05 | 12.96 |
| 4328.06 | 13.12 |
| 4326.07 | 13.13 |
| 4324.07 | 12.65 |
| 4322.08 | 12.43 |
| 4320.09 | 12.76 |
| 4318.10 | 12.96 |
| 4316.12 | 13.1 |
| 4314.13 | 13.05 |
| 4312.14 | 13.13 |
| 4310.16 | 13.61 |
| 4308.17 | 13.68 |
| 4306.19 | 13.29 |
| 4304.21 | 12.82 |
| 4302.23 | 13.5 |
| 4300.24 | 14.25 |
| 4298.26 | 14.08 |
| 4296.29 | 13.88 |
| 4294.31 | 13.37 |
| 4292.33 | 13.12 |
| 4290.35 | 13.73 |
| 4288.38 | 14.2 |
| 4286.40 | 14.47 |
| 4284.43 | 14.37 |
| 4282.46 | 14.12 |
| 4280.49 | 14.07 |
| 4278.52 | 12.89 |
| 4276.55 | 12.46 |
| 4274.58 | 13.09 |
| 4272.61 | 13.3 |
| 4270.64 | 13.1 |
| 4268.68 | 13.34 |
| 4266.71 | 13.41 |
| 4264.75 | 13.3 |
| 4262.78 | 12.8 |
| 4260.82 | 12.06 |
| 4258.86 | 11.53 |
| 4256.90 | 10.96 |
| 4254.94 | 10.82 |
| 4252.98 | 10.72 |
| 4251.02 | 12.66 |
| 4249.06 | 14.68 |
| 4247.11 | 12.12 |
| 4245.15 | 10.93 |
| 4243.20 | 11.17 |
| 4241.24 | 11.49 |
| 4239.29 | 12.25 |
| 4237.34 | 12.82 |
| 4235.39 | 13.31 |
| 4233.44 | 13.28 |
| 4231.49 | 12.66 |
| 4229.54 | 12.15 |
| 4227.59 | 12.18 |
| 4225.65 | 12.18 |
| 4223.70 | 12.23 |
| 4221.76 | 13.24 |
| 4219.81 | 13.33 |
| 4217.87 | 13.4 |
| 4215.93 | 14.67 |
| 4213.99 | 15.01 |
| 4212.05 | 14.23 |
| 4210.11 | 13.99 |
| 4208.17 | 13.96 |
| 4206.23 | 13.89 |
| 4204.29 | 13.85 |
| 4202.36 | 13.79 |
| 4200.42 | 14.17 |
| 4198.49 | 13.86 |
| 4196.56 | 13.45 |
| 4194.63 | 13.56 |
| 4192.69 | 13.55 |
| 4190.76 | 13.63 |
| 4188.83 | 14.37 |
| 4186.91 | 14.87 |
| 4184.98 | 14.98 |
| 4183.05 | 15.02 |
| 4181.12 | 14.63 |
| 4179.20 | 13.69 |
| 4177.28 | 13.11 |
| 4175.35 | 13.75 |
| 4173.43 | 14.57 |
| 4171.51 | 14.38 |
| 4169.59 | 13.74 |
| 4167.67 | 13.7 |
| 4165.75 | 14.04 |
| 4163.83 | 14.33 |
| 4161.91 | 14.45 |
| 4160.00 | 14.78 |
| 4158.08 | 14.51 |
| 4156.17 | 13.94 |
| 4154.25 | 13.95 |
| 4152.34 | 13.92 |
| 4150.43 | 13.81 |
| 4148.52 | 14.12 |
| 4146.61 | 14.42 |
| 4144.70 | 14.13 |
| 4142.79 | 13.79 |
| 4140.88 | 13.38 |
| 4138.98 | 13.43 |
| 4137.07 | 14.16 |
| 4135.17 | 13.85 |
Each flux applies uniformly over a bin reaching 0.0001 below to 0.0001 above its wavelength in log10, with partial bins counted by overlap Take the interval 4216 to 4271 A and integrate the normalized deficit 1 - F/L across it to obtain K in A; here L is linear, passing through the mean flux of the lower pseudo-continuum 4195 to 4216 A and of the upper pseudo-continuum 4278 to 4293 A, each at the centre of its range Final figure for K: 6.0 A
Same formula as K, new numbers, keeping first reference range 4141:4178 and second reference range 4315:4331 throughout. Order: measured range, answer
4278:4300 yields -1.25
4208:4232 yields 0.56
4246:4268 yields 1.78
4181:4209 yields -0.57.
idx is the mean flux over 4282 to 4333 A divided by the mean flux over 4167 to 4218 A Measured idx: 0.95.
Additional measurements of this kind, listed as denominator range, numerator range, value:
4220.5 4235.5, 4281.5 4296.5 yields 1.10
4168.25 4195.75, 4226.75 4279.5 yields 0.88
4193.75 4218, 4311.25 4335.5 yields 0.93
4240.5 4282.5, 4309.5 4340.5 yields 1.06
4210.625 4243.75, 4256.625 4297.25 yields 1.02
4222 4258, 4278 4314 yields 1.13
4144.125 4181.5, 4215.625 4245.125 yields 0.89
